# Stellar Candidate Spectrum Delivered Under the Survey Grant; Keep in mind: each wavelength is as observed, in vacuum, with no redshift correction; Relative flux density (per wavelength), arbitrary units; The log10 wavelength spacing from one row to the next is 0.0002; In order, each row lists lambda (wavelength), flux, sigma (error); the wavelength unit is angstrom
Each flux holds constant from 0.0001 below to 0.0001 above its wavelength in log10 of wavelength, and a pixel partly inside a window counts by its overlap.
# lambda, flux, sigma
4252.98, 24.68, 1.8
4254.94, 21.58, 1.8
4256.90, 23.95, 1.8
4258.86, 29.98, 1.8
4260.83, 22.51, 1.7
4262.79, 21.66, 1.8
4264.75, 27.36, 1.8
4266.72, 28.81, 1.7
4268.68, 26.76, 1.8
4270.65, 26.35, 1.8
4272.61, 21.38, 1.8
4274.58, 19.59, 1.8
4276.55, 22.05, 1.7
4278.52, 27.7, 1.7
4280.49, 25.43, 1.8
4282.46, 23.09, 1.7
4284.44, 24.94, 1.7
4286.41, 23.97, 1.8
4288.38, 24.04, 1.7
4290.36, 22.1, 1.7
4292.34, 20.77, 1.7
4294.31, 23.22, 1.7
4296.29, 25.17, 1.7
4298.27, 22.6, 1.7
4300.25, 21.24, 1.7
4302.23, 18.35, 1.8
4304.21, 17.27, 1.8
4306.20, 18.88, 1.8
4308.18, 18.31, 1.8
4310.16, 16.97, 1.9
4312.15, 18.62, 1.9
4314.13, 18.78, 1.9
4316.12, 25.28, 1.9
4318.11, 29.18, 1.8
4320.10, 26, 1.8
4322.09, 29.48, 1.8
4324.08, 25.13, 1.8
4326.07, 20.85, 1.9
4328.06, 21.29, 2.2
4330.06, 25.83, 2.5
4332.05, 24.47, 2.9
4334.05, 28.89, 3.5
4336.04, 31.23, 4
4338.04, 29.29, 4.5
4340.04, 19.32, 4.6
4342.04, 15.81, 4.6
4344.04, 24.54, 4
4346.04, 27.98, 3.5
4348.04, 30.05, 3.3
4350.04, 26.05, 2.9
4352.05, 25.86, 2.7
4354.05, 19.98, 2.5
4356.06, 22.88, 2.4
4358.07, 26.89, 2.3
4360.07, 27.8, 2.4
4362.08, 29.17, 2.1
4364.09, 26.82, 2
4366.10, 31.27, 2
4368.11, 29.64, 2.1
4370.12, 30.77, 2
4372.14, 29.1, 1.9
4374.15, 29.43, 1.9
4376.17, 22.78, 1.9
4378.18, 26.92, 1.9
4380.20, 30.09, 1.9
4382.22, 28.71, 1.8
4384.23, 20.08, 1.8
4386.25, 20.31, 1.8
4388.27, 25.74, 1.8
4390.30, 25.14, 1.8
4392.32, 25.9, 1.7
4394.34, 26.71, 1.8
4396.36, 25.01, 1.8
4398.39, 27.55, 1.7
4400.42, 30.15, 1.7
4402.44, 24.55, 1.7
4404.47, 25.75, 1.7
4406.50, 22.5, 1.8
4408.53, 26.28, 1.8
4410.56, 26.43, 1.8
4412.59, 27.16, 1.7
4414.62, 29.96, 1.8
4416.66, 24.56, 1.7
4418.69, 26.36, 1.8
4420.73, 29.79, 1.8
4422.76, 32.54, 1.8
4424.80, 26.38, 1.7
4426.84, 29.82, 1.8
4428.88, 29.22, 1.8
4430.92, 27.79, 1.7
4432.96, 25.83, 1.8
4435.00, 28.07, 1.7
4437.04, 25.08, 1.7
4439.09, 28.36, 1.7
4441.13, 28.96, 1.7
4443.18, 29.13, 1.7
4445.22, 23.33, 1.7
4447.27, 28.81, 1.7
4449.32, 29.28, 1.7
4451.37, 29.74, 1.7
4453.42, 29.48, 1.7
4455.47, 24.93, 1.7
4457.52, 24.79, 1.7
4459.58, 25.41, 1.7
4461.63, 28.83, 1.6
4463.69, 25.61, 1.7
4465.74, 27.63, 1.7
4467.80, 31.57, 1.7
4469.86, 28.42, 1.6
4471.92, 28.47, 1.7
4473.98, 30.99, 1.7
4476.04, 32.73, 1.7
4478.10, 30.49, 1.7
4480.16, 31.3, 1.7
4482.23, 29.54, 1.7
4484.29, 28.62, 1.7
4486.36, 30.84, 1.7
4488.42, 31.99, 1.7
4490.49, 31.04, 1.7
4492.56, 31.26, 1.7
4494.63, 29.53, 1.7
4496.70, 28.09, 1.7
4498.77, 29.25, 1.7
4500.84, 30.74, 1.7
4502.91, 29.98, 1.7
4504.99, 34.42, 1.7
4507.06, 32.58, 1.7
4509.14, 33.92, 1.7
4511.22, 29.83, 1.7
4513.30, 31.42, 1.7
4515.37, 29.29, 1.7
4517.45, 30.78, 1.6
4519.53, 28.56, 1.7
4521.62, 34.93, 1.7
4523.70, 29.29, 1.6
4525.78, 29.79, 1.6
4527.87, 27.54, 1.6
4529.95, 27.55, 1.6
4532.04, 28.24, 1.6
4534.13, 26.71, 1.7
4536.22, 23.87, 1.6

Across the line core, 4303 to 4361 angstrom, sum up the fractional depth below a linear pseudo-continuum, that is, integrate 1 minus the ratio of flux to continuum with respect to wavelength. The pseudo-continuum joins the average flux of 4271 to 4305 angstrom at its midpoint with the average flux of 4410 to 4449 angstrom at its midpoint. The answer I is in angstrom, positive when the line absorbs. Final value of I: 1.0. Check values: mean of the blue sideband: 22.6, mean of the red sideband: 27.8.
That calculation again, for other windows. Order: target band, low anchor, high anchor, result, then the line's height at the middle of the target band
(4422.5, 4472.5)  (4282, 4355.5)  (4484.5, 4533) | 0.6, 28.2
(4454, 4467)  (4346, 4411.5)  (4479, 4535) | 1.1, 28.9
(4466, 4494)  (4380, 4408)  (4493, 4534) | -1.5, 28.9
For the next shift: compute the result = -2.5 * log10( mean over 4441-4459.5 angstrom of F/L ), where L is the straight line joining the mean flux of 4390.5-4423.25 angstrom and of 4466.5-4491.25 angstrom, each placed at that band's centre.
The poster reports 0.061 mag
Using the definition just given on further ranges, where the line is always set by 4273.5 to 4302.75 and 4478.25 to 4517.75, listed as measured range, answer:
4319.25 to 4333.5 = -0.018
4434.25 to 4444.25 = 0.027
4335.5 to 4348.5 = -0.003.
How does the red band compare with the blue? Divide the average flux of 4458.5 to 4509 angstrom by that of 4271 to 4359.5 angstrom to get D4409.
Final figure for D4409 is 1.28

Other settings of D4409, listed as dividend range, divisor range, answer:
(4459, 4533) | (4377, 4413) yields 1.16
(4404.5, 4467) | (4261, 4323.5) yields 1.19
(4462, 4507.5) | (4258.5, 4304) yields 1.28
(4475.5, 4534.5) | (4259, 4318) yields 1.34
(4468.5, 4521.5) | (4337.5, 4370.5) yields 1.18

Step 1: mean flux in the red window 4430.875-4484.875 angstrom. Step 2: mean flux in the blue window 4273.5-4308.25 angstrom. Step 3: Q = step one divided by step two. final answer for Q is 1.3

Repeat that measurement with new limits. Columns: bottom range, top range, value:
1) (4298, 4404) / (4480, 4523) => 1.24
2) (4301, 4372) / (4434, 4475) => 1.13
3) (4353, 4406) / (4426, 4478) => 1.06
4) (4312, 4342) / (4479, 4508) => 1.24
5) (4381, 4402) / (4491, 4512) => 1.21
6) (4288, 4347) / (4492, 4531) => 1.32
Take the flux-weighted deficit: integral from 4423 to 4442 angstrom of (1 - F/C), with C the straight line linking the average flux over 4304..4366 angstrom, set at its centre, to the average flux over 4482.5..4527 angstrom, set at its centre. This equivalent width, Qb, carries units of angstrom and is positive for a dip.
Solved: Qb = 0.1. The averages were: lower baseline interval 24.4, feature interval 27.9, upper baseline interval 30.7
